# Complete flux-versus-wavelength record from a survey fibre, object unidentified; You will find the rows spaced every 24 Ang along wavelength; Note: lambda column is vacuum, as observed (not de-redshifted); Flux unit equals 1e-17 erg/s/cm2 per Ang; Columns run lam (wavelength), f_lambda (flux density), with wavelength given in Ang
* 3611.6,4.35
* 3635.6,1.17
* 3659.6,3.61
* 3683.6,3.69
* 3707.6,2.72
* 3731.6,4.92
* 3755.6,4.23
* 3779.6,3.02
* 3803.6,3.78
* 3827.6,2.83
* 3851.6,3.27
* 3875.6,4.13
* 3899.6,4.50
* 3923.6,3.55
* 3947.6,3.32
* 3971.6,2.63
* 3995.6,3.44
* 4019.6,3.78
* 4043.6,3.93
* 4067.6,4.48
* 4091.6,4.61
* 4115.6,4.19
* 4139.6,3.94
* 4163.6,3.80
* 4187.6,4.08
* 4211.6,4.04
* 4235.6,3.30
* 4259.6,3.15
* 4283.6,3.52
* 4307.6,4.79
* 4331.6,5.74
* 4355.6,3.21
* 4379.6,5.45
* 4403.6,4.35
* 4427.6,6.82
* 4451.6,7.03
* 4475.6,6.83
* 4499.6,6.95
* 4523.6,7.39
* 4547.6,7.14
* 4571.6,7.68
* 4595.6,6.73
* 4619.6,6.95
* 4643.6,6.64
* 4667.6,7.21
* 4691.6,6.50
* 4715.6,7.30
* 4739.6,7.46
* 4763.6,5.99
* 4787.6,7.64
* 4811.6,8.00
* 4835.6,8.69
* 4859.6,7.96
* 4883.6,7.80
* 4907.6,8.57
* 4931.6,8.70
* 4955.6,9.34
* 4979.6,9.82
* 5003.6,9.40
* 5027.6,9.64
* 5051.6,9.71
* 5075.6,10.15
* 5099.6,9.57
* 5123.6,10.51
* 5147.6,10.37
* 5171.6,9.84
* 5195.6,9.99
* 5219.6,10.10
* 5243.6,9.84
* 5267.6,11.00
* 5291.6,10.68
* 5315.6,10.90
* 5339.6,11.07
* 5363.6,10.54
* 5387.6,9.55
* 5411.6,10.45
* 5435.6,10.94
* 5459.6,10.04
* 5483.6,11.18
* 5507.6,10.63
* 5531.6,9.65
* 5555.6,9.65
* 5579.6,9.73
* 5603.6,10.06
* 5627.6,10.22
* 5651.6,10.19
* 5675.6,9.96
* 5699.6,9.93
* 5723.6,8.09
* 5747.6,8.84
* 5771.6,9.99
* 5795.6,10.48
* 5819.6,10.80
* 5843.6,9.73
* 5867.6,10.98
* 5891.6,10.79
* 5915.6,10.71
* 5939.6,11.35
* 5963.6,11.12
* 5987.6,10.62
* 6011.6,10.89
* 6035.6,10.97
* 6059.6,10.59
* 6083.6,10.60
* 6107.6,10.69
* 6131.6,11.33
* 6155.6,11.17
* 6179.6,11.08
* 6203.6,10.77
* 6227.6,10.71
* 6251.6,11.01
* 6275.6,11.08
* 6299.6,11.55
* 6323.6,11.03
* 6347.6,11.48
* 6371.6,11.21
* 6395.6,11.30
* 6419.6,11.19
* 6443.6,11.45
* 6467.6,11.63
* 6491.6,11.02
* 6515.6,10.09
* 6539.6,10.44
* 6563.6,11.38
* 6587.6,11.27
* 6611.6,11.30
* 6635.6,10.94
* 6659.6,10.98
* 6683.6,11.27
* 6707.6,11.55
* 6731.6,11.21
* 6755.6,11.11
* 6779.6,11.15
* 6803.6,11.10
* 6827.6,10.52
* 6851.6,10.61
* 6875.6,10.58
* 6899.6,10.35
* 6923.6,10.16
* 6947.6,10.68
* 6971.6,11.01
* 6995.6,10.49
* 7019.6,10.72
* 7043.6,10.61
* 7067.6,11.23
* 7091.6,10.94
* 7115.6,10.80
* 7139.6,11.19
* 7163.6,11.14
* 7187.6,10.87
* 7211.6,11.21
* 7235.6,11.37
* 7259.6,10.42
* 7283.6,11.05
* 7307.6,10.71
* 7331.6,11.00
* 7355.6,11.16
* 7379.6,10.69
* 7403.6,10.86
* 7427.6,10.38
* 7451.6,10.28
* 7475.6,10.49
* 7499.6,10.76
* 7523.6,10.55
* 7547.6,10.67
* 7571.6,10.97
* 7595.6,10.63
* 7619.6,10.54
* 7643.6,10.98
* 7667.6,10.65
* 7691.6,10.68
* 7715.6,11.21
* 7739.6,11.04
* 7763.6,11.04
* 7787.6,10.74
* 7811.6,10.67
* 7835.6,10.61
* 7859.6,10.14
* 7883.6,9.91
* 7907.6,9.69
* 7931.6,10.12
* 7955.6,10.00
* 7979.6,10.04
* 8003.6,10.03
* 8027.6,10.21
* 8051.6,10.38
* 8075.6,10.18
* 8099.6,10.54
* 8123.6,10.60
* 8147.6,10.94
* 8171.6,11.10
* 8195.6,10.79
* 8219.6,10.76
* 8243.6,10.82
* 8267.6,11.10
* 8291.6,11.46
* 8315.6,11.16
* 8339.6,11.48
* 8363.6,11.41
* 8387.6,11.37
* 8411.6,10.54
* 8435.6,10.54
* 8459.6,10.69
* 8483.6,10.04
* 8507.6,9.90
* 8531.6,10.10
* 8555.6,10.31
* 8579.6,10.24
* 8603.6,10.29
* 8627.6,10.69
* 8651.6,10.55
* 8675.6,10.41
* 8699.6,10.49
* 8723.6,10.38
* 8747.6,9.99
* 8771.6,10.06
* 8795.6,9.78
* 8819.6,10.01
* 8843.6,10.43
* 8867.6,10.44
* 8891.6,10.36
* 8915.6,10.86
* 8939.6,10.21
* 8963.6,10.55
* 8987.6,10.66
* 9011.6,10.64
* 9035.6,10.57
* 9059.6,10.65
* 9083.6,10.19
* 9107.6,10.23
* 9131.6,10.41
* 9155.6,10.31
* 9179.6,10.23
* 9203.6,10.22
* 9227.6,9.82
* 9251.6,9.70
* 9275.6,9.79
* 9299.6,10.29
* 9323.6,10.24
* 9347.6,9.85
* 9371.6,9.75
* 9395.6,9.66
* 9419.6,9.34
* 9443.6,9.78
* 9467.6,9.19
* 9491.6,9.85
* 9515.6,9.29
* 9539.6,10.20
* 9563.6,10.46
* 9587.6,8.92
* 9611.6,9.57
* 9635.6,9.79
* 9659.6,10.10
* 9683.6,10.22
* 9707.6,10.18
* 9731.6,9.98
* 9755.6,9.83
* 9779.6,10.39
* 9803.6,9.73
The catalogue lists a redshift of 0.11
